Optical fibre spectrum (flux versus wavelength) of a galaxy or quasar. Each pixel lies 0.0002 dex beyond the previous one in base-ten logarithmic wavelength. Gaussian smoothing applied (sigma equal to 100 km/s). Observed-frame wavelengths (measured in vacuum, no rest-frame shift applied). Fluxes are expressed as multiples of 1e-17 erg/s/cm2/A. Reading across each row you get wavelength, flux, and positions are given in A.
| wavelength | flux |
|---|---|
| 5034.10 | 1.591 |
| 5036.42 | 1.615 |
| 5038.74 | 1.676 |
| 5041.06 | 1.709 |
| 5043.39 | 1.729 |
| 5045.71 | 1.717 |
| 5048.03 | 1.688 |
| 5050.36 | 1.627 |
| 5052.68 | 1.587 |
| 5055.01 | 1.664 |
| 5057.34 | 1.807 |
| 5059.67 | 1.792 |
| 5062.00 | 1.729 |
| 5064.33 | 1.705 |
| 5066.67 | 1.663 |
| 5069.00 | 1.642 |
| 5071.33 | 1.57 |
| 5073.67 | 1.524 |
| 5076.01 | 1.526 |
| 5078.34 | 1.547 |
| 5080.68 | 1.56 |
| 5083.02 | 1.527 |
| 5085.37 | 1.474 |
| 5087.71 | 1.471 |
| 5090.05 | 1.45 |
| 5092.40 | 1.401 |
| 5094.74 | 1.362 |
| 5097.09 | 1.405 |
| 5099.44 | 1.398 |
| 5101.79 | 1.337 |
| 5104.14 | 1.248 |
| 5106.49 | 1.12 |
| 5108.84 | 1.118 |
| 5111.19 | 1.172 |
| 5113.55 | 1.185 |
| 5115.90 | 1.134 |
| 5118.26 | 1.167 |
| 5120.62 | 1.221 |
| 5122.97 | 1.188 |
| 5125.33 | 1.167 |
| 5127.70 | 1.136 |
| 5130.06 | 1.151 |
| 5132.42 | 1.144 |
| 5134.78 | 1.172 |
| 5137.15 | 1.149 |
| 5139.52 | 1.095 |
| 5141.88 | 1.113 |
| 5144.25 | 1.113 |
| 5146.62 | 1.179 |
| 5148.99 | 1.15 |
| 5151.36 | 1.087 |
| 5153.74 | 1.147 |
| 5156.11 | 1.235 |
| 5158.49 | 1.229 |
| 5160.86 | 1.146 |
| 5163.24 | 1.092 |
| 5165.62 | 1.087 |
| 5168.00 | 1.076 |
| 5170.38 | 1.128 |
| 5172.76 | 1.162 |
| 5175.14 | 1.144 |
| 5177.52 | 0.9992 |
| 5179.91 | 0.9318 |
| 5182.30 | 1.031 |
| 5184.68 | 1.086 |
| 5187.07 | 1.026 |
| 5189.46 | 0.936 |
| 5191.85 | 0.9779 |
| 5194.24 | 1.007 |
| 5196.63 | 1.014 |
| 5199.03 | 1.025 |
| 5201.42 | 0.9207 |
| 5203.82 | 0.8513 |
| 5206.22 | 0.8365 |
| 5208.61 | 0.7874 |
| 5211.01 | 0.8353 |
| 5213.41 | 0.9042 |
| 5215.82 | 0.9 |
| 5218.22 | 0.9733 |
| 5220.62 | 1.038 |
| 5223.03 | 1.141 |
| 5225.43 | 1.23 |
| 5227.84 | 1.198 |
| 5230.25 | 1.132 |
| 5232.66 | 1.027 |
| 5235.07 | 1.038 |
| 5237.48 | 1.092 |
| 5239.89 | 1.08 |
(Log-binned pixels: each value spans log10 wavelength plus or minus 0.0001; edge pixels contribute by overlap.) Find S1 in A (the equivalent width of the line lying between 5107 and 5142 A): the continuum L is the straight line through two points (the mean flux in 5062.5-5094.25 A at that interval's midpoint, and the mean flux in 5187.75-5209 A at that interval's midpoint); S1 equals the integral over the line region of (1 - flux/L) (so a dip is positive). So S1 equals 4.1 A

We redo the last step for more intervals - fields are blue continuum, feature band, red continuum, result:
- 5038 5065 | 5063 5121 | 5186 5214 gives 3.8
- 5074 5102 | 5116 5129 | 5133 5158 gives 1.0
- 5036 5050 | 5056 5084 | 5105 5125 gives -2.6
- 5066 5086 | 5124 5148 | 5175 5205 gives 2.2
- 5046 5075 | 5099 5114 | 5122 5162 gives 1.7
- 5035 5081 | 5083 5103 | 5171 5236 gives 1.1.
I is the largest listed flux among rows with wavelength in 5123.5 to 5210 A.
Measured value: 1.235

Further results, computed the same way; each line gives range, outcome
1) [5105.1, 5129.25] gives 1.221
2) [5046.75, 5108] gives 1.807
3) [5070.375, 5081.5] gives 1.57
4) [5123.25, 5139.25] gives 1.172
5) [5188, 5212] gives 1.025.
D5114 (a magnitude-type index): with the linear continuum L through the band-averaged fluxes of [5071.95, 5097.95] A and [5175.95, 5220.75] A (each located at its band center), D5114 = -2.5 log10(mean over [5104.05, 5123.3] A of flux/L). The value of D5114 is 0.15 mag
